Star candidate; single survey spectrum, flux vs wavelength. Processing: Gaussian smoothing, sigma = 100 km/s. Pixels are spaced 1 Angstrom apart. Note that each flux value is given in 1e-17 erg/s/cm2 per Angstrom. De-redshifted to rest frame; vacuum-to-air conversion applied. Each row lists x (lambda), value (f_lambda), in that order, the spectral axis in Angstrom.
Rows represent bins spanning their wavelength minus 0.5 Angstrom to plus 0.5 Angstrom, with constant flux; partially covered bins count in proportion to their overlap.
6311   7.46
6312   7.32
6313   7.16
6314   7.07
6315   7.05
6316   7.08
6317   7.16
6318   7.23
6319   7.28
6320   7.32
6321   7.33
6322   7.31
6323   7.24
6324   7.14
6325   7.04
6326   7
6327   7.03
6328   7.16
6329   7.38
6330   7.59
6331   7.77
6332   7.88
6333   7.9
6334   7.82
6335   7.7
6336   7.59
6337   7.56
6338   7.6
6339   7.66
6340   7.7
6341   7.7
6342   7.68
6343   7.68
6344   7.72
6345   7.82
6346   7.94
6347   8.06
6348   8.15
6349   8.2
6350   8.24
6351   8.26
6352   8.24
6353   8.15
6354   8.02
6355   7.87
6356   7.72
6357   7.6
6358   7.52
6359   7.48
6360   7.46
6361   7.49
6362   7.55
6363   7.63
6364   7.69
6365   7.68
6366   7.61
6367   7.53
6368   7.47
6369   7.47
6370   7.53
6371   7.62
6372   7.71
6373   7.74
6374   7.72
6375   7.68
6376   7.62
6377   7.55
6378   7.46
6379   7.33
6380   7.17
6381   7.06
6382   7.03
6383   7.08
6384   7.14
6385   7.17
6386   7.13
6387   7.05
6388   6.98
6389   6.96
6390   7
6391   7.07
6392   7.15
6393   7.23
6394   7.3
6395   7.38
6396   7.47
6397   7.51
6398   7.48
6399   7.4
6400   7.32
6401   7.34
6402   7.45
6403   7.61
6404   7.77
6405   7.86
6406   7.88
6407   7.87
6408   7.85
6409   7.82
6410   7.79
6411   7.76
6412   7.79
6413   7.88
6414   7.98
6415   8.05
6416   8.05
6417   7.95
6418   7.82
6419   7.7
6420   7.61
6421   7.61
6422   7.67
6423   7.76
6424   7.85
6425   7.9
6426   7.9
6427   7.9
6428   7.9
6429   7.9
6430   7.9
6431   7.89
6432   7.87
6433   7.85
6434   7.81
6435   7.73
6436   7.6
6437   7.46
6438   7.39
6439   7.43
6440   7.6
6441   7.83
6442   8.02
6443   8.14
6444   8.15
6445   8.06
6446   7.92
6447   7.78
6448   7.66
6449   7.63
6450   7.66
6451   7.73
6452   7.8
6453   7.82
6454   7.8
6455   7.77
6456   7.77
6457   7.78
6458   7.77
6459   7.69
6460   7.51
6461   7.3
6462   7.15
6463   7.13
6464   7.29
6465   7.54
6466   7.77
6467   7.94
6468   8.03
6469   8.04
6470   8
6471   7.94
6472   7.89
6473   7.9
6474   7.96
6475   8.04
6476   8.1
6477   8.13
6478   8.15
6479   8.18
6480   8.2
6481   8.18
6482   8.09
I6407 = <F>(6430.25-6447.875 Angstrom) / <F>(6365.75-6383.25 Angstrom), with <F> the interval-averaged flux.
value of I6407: 1.04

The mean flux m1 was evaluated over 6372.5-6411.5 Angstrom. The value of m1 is 7.41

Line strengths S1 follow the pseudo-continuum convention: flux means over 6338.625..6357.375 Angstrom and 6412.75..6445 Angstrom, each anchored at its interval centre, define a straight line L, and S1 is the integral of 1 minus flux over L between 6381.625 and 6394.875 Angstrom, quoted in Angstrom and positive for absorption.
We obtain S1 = 1.3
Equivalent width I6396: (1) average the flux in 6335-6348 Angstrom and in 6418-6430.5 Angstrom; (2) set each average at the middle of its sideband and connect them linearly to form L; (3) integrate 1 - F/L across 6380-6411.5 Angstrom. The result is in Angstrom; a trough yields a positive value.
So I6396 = 1.6 Angstrom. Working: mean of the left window 7.74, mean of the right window 7.8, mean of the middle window 7.38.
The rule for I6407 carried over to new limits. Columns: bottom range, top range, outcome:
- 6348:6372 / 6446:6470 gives 0.99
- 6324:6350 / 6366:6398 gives 0.96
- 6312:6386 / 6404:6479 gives 1.03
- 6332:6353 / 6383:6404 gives 0.92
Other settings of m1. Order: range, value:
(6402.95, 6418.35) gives 7.87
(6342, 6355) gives 8.02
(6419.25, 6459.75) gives 7.78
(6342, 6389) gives 7.6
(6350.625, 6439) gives 7.6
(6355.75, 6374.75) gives 7.59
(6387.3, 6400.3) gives 7.25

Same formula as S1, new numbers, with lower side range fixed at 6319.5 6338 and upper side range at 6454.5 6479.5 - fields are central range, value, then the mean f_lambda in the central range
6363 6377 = -0.1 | 7.62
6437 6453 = -0.1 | 7.78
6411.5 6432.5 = -0.5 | 7.85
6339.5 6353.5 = -0.9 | 7.97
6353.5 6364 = -0.2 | 7.64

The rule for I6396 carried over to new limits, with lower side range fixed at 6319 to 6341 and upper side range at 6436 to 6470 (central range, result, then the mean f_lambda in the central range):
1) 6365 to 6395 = 0.9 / 7.34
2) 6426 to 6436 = -0.2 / 7.85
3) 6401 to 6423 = -0.5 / 7.79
